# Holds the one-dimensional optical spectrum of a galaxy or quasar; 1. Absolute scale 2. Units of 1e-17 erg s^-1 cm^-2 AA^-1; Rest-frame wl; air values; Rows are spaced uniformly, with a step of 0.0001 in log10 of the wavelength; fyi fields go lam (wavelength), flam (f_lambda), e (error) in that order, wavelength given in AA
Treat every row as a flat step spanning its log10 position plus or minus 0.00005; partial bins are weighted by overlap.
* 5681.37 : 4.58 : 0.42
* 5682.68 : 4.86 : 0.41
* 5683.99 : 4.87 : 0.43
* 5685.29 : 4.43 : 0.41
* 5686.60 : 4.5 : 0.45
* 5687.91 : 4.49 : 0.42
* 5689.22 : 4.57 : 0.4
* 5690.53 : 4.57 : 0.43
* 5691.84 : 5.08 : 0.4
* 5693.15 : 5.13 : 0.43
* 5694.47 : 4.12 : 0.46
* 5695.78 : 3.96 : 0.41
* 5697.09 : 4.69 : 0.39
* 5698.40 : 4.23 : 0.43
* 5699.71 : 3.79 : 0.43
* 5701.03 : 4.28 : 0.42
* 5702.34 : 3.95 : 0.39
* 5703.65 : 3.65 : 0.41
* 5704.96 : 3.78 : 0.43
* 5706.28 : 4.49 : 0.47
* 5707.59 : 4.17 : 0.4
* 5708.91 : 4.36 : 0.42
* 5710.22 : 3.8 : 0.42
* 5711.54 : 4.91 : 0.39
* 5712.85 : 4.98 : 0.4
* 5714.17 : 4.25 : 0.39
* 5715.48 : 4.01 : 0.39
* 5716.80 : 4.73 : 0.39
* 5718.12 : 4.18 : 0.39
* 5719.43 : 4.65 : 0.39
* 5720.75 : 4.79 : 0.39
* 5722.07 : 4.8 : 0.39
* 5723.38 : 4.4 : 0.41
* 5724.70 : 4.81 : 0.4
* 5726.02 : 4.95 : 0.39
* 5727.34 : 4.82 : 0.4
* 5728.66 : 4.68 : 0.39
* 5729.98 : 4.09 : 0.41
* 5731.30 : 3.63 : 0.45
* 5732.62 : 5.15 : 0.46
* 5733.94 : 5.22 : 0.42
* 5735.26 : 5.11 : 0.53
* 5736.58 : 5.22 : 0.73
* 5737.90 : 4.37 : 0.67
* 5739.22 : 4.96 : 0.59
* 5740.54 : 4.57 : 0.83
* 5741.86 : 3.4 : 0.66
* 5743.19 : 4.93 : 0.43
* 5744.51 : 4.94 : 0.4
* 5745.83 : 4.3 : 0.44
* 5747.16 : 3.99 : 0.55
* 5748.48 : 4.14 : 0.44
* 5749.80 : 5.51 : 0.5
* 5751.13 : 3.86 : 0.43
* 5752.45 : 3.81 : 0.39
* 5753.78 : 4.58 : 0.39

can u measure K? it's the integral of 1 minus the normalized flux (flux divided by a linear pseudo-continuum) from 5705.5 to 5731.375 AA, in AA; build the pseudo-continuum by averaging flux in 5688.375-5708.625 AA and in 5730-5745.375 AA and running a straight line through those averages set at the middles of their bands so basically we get -0.1 AA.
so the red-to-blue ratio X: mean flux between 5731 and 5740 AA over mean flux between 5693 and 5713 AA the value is 1.15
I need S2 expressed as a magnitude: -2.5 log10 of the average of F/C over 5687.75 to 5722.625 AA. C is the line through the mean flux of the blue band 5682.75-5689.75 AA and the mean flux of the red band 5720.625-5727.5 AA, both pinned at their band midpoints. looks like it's 0.07 mag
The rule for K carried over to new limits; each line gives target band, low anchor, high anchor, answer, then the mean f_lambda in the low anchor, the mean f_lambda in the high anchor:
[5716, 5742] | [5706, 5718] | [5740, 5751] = -1.3 AA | 4.4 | 4.44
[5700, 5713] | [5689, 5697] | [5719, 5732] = 1.1 AA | 4.58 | 4.56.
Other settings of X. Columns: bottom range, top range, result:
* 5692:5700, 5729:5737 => 1.08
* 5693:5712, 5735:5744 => 1.11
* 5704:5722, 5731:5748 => 1.05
